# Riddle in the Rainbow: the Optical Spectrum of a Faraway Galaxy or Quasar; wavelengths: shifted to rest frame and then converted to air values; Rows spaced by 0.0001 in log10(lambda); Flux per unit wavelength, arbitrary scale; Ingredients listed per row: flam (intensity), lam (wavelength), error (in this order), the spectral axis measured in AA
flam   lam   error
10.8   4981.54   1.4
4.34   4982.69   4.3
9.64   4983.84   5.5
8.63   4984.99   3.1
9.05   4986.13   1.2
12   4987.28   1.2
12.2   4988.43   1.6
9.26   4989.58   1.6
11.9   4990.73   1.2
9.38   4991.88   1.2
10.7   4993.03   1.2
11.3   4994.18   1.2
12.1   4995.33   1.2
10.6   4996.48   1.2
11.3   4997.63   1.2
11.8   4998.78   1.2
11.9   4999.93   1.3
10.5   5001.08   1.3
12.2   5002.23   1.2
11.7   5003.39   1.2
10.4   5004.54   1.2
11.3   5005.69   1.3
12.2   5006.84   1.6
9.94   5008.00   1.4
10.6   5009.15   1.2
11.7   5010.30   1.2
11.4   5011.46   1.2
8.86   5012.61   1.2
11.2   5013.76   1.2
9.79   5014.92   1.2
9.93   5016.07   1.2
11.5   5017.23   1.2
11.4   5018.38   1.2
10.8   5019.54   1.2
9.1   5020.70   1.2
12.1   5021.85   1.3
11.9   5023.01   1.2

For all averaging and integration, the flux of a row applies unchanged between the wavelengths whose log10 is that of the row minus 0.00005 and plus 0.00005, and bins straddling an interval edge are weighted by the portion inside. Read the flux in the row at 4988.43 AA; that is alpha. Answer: 12.2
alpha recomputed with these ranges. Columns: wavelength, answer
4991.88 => 9.38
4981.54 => 10.8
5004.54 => 10.4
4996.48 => 10.6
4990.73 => 11.9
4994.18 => 11.3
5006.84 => 12.2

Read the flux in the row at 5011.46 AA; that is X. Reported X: 11.4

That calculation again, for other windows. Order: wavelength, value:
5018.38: 11.4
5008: 9.94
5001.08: 10.5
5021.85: 12.1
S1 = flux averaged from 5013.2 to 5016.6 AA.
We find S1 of 10.3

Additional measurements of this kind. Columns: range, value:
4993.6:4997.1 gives 11.3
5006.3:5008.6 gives 11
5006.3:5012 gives 11.1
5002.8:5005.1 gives 11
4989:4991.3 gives 10.6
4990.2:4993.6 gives 10.6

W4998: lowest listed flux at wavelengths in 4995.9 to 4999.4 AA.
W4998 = 10.6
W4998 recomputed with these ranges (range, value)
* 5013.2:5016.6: 9.79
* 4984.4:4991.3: 8.63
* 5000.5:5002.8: 10.5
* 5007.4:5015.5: 8.86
